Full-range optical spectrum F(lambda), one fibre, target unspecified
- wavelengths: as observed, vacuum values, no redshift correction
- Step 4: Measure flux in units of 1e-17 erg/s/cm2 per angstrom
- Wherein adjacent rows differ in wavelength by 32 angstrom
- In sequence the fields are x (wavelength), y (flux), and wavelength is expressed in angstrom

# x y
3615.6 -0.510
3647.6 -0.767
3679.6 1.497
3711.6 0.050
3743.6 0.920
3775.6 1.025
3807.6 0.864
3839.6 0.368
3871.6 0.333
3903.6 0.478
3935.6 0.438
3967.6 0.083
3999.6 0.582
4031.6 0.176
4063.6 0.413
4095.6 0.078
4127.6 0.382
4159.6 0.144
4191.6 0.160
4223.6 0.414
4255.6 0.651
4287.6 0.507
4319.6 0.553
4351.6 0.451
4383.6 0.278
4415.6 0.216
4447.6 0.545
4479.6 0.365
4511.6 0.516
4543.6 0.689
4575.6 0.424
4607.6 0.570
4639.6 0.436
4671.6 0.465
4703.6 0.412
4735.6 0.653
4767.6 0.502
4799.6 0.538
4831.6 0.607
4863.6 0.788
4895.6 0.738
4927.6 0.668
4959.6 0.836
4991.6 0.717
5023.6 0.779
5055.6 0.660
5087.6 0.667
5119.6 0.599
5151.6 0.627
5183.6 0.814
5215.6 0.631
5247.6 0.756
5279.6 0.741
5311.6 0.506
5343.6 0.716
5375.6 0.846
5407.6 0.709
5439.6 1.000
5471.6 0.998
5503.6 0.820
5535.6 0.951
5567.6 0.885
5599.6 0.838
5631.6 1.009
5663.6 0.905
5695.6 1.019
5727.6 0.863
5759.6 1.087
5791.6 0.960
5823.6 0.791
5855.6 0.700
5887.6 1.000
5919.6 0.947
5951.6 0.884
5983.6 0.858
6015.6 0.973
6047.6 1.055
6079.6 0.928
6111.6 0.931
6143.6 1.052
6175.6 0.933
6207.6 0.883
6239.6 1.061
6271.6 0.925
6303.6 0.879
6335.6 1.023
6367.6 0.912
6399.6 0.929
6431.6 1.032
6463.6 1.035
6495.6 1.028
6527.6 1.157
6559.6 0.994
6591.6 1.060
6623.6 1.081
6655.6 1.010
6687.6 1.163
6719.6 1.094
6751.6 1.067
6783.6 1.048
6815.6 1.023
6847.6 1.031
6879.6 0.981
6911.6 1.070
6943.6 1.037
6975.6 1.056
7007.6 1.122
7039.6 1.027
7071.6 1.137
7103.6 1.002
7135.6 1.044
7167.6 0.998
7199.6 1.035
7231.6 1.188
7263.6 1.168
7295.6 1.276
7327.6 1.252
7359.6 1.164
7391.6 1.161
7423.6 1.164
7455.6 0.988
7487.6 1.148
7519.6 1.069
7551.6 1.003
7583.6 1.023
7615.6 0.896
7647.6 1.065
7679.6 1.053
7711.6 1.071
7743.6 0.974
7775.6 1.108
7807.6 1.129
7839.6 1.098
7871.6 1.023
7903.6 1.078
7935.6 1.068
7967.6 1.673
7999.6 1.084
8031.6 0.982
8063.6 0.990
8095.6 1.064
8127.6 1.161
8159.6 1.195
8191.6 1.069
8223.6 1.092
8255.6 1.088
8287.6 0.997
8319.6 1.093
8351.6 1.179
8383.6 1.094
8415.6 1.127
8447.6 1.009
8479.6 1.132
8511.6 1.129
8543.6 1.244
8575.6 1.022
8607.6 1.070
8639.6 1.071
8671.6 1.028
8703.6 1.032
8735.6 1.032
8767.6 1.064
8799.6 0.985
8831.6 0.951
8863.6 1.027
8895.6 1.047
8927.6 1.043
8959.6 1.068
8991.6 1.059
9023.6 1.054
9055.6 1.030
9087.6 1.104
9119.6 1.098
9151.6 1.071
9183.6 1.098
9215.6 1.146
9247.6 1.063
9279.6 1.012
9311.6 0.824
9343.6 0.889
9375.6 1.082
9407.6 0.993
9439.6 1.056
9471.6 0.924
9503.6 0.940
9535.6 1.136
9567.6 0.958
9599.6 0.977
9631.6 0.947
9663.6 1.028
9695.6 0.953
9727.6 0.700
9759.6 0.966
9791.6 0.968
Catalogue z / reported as 0.212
